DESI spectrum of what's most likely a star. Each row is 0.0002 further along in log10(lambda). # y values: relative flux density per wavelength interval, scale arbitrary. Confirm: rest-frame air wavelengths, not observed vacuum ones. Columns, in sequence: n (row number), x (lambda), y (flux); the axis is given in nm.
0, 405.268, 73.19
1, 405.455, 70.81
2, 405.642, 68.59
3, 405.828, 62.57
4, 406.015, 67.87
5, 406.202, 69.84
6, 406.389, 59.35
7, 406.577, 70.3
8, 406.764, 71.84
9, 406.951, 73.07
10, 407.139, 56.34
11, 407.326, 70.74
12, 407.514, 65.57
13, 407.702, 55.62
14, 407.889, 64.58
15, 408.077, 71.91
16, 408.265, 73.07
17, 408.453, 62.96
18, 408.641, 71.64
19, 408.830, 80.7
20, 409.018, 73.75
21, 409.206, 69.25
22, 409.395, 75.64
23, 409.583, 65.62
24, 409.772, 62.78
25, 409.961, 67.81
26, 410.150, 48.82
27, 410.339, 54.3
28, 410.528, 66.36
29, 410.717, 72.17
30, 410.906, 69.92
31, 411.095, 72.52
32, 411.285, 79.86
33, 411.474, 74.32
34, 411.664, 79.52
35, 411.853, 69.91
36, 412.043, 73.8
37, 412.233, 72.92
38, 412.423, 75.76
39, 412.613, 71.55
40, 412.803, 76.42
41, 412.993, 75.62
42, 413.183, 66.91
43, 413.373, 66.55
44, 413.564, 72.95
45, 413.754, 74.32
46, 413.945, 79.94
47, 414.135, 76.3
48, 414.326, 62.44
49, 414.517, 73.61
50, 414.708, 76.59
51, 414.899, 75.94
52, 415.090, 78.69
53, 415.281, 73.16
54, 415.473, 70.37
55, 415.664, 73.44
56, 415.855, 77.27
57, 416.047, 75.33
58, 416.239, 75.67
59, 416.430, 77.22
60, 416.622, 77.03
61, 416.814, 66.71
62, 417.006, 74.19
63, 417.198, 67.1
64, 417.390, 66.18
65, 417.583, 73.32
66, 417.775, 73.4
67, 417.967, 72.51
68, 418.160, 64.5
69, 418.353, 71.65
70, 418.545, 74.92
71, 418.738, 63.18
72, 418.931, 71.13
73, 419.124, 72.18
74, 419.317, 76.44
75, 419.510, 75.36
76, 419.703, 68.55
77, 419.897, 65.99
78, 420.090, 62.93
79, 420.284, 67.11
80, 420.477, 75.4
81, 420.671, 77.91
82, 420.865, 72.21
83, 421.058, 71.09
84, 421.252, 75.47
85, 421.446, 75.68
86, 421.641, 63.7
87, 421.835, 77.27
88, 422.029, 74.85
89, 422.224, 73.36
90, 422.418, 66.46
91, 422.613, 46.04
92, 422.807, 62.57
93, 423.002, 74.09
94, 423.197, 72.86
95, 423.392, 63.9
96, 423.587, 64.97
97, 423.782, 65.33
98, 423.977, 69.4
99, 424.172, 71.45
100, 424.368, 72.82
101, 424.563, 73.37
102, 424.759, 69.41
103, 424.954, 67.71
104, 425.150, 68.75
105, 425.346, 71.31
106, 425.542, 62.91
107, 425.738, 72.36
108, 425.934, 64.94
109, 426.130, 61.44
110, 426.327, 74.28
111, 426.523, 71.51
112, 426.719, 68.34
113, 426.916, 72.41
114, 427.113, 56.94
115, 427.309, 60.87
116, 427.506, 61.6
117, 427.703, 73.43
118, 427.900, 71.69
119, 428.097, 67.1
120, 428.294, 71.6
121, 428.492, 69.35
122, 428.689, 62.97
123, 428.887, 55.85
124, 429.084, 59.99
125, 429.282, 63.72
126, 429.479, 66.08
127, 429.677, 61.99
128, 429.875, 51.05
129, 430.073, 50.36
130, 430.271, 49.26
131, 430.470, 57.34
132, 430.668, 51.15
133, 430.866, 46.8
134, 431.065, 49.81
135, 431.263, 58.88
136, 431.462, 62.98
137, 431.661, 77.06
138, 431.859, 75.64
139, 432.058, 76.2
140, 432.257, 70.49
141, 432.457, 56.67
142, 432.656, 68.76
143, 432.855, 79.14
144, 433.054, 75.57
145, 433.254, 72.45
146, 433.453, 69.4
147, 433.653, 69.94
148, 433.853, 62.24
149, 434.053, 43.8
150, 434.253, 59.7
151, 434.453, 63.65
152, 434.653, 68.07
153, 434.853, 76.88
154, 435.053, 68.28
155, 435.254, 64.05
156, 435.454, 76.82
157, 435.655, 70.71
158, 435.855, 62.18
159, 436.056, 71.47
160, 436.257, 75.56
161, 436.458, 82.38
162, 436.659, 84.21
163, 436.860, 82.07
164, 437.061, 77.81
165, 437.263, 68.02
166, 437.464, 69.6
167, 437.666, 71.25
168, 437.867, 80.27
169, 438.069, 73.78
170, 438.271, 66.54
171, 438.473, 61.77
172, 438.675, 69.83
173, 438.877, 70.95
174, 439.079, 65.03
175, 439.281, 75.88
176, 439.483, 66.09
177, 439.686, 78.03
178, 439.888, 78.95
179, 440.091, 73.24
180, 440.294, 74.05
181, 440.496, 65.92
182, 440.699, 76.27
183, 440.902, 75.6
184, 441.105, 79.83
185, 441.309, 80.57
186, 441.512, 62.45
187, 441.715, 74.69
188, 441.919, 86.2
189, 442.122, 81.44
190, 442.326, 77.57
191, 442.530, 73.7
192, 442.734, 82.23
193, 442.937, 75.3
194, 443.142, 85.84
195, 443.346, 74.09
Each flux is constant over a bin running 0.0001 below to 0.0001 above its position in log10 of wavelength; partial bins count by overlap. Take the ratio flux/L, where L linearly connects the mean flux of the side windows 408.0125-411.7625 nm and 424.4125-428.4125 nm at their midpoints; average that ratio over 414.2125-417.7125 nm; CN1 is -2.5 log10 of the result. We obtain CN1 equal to -0.060 mag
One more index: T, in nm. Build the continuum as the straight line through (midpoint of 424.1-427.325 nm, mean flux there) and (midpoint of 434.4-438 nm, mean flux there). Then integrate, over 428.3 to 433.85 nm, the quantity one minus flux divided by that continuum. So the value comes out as 0.58 nm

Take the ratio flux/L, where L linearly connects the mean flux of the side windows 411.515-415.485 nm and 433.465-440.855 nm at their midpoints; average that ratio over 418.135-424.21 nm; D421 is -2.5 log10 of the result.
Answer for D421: 0.05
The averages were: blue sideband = 73.6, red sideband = 70.7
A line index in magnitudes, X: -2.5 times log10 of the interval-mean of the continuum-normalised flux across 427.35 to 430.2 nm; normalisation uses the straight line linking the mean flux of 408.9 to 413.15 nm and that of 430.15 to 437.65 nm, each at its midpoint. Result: 0.082 mag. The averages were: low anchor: 70.4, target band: 63.1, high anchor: 67.4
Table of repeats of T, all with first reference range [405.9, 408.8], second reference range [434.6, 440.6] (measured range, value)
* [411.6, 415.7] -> -0.31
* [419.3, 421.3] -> -0.06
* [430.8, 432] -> 0.14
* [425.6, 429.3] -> 0.22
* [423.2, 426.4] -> 0.08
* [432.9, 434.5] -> 0.15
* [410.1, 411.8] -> -0.03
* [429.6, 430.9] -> 0.34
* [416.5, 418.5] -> -0.06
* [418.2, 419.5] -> -0.04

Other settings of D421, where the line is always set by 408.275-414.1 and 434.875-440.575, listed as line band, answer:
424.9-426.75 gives 0.052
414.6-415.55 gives -0.057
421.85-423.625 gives 0.070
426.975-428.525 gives 0.082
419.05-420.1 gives 0.009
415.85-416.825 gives -0.061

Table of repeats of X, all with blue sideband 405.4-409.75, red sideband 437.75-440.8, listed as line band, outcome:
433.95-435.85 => 0.09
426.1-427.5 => 0.06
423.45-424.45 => 0.02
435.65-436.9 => -0.06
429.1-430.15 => 0.20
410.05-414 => -0.04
